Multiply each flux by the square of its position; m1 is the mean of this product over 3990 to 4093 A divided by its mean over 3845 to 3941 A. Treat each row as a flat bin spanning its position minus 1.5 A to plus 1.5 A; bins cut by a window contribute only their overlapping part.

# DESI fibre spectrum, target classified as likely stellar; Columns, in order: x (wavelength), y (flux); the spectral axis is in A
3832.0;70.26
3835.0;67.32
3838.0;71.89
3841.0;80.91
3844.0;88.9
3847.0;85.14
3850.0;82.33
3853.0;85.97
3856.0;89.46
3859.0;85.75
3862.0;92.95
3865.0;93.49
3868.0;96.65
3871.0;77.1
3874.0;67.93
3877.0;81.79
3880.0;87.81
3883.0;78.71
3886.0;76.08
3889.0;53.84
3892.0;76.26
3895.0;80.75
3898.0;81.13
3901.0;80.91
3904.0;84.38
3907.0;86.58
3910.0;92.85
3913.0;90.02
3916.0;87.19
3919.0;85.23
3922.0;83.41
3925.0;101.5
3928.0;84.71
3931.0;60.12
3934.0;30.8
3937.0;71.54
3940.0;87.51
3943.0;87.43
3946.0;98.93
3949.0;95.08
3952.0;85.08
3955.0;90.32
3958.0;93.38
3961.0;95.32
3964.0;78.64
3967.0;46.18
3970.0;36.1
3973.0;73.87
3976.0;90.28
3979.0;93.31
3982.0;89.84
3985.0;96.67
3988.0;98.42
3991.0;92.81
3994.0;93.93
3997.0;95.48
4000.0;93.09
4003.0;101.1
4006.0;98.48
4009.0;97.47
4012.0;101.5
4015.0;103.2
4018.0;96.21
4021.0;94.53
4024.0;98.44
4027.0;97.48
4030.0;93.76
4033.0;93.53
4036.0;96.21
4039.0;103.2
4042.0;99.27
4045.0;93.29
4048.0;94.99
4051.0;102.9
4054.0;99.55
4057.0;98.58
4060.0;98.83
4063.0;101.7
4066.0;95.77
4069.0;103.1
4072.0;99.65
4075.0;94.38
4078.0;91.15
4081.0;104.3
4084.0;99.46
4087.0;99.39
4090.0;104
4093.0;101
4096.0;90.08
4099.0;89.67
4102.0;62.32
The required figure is 1.30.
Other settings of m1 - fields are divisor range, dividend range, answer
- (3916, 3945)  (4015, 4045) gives 1.31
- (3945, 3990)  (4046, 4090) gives 1.24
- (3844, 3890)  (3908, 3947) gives 1.01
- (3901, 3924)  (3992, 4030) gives 1.18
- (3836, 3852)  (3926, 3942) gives 0.88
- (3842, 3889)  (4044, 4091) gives 1.31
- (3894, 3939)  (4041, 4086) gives 1.32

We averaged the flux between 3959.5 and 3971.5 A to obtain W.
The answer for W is 64.1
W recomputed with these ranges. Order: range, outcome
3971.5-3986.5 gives 88.8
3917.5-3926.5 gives 90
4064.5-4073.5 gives 99.5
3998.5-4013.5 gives 98.3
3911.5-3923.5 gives 86.5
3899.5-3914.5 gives 86.9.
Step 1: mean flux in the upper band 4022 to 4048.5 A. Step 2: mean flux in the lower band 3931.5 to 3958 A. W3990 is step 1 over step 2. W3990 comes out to 1.2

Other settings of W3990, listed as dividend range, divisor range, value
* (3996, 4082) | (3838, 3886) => 1.16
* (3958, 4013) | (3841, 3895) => 1.06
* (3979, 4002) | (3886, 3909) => 1.21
